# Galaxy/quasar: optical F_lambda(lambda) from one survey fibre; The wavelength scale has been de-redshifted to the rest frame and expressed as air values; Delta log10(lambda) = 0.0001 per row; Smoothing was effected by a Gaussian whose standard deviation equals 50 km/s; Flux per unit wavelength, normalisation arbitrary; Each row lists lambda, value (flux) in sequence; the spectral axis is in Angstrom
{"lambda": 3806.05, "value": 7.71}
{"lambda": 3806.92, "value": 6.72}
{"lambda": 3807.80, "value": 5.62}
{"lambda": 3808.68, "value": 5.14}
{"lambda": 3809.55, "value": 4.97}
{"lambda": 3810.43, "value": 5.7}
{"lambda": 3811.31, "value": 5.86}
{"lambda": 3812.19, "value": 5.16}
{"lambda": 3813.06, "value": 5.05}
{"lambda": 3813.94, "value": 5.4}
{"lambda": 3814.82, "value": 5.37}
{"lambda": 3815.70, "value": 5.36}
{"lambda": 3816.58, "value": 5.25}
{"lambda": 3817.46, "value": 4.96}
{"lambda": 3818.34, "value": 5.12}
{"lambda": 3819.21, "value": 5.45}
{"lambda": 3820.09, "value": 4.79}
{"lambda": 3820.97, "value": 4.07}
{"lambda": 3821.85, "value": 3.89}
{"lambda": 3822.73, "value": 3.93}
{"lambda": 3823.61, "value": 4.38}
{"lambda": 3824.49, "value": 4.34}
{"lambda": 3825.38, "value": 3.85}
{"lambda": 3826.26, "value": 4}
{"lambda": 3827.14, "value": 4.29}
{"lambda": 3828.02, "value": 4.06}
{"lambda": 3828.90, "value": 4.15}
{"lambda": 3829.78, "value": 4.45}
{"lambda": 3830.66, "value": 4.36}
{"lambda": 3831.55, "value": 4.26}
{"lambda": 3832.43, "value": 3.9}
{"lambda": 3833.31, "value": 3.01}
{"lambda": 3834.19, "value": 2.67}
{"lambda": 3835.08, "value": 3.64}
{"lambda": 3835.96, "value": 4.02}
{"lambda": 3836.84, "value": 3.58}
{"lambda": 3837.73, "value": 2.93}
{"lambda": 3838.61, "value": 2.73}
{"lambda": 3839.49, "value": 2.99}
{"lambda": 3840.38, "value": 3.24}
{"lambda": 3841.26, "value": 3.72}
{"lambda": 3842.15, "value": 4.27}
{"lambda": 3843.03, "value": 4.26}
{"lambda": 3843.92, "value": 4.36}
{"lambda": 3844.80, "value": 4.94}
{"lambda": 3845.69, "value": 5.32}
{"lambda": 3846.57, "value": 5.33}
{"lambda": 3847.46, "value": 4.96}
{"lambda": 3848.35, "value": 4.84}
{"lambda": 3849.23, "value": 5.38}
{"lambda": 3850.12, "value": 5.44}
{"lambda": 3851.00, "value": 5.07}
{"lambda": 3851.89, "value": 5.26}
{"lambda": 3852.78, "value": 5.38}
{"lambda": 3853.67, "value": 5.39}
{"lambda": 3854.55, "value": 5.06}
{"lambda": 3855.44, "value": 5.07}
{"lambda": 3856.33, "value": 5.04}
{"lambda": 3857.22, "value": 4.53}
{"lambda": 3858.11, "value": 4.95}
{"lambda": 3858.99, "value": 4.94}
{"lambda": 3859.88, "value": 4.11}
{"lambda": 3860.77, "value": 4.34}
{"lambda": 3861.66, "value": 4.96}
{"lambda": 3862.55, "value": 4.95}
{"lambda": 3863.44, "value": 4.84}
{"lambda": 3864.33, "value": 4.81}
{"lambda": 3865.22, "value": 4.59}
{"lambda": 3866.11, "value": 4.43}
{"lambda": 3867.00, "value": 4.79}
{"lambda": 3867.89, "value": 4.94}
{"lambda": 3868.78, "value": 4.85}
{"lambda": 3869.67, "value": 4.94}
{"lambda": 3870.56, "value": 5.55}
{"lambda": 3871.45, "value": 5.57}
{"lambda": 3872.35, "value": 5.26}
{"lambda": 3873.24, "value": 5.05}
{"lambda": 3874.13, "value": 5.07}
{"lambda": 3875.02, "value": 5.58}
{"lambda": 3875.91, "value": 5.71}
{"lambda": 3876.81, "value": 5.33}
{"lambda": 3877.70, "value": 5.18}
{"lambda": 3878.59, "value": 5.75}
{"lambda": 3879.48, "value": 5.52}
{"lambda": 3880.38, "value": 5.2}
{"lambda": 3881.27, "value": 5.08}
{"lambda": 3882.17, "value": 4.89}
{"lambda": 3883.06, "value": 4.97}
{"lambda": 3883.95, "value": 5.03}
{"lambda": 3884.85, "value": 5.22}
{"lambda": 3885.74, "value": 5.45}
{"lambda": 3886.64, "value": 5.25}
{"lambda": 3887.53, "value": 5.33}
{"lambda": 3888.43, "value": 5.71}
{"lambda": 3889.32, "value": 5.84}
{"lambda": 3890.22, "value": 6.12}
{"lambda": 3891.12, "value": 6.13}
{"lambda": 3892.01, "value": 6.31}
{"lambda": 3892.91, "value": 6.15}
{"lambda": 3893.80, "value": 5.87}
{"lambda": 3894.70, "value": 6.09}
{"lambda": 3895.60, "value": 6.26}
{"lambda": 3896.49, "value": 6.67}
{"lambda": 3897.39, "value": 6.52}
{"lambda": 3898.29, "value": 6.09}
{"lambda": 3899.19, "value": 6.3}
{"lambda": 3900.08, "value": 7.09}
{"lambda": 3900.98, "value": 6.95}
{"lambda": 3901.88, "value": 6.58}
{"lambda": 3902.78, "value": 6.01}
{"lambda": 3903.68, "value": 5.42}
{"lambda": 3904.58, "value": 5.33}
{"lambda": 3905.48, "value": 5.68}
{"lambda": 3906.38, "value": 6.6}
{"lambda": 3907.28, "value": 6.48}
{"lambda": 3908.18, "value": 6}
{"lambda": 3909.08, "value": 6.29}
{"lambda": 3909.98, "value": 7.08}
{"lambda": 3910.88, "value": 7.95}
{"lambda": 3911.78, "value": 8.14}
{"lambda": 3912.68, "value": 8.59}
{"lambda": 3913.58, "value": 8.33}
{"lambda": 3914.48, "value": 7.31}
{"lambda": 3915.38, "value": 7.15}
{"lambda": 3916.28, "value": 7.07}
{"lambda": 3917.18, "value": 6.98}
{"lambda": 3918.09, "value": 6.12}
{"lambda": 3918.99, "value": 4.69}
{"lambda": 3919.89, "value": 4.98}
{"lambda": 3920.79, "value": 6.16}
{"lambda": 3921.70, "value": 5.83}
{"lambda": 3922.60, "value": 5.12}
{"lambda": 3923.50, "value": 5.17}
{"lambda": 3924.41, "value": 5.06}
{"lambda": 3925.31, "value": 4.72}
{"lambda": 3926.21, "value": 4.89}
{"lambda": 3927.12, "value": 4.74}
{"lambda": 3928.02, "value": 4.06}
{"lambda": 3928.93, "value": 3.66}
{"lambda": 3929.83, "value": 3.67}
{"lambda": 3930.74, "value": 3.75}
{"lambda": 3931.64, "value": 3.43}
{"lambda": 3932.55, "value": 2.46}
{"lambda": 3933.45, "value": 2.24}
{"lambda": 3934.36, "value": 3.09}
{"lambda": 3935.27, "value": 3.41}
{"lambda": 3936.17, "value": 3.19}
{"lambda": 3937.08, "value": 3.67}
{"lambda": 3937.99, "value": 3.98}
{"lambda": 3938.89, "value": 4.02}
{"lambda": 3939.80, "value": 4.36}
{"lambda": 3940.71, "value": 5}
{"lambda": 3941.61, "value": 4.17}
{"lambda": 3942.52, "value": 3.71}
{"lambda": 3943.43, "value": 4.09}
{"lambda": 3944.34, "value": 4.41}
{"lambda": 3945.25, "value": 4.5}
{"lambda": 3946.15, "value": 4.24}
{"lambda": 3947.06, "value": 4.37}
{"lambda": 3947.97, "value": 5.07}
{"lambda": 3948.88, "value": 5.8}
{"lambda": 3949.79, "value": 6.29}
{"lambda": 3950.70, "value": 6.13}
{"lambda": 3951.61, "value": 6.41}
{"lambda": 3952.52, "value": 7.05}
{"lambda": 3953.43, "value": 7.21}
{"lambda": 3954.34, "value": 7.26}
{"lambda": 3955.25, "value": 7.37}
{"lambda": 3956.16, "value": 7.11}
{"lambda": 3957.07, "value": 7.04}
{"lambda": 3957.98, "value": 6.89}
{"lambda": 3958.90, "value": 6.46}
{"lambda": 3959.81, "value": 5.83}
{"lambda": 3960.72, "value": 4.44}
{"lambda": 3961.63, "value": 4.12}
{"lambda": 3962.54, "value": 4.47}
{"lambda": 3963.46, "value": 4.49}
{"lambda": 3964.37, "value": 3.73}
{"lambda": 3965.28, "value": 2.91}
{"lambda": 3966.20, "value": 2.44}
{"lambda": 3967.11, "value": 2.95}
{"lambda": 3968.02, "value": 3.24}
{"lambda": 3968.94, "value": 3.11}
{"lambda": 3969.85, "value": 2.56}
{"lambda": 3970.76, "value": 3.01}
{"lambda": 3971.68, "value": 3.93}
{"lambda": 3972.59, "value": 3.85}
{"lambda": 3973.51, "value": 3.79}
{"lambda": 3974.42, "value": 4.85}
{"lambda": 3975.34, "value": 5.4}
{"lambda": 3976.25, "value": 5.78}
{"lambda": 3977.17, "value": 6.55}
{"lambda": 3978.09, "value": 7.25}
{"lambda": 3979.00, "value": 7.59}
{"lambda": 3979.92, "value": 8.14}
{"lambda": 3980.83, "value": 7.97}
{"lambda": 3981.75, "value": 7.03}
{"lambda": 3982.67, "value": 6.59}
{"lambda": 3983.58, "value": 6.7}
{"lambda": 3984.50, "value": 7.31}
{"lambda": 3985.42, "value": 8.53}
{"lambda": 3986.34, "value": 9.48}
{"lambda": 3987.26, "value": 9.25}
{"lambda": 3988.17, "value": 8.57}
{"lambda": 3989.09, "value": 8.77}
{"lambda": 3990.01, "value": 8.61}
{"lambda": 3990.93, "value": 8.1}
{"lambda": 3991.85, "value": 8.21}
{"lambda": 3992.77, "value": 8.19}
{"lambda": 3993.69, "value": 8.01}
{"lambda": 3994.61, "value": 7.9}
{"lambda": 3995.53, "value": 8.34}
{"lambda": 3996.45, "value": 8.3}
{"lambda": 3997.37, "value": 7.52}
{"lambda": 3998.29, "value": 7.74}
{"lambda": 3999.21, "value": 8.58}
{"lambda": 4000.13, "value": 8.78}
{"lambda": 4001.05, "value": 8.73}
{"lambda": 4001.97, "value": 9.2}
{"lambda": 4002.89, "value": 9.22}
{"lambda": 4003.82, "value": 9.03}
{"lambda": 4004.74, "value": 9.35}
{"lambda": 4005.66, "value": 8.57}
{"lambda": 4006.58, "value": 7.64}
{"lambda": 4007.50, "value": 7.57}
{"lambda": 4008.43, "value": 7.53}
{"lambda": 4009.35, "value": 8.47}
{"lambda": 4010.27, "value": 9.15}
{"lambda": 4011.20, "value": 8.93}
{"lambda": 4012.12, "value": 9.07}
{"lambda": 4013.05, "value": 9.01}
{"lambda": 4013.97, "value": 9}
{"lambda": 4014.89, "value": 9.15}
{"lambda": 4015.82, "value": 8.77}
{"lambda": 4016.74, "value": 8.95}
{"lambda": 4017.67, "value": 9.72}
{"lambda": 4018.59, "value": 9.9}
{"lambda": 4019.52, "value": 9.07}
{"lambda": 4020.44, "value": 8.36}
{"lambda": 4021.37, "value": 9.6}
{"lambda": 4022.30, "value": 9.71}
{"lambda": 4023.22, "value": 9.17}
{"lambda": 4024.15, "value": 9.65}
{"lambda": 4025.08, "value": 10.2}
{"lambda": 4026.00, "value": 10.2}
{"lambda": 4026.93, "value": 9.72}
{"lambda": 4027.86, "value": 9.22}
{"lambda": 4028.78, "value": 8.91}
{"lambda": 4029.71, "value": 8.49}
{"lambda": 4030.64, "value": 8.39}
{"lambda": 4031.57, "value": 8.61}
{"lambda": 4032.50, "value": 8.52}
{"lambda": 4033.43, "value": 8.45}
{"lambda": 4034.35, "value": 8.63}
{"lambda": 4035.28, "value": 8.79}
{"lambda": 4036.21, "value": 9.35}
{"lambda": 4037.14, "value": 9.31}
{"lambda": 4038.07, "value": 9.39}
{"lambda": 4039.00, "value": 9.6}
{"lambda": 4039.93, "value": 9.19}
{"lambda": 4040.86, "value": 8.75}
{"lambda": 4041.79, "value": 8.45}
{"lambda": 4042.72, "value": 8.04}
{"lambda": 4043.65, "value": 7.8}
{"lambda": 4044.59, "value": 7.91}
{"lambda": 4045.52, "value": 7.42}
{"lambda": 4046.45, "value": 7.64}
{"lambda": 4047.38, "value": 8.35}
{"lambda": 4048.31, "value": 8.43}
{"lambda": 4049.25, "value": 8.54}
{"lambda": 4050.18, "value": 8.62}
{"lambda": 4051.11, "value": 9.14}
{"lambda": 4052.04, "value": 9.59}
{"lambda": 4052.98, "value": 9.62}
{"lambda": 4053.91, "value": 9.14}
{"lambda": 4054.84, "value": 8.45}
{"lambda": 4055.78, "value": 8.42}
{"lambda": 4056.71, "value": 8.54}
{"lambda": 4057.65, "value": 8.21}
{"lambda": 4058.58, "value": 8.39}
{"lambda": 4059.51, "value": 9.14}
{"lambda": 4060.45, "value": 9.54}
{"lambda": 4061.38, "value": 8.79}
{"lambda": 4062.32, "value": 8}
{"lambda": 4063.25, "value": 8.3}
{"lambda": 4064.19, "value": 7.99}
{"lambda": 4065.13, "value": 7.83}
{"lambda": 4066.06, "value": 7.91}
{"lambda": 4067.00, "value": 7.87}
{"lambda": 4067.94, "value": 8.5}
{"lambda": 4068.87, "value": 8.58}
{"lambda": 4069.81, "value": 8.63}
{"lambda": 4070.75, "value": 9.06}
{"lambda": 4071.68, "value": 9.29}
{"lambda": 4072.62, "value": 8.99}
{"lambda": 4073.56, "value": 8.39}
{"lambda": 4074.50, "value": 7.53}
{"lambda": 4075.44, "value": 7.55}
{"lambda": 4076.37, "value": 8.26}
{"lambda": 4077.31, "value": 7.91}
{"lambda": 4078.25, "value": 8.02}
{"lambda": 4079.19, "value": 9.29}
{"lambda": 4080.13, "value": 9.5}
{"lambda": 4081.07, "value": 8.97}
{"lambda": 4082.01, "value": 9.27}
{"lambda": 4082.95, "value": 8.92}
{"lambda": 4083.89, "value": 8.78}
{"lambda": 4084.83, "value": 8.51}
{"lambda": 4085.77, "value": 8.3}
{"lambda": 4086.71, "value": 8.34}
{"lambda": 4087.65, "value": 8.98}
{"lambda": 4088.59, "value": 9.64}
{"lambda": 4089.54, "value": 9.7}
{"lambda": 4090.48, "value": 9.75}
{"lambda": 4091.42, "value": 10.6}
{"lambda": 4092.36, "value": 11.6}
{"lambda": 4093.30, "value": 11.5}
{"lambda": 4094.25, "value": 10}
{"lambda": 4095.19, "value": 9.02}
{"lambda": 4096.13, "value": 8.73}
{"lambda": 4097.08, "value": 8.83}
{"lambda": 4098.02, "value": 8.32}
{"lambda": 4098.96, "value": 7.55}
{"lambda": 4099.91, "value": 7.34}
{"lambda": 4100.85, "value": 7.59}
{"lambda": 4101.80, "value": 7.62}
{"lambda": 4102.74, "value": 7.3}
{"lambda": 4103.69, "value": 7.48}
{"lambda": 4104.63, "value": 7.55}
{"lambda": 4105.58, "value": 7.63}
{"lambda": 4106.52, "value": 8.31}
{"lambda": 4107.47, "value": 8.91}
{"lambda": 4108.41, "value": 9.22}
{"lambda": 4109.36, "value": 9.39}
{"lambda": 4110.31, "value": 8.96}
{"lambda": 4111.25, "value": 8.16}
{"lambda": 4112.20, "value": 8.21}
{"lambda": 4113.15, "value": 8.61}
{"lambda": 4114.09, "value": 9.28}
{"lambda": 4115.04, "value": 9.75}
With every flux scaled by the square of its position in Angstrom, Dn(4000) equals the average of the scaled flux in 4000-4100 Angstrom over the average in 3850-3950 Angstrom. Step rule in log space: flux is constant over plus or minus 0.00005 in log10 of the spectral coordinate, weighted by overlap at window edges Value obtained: 1.8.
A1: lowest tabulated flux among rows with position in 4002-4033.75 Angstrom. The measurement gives 7.53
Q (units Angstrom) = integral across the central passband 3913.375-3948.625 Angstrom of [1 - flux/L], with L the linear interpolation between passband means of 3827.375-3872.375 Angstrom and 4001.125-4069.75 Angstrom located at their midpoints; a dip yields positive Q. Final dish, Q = 9.2 Angstrom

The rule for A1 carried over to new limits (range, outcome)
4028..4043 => 8.04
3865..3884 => 4.43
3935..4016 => 2.44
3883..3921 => 4.69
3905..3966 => 2.24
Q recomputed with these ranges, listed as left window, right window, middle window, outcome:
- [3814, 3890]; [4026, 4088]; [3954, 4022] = 2.0 Angstrom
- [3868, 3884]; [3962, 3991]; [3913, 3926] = -1.3 Angstrom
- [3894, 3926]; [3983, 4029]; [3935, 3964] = 8.5 Angstrom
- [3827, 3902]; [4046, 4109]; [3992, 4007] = -2.3 Angstrom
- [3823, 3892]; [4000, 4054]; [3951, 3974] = 7.5 Angstrom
